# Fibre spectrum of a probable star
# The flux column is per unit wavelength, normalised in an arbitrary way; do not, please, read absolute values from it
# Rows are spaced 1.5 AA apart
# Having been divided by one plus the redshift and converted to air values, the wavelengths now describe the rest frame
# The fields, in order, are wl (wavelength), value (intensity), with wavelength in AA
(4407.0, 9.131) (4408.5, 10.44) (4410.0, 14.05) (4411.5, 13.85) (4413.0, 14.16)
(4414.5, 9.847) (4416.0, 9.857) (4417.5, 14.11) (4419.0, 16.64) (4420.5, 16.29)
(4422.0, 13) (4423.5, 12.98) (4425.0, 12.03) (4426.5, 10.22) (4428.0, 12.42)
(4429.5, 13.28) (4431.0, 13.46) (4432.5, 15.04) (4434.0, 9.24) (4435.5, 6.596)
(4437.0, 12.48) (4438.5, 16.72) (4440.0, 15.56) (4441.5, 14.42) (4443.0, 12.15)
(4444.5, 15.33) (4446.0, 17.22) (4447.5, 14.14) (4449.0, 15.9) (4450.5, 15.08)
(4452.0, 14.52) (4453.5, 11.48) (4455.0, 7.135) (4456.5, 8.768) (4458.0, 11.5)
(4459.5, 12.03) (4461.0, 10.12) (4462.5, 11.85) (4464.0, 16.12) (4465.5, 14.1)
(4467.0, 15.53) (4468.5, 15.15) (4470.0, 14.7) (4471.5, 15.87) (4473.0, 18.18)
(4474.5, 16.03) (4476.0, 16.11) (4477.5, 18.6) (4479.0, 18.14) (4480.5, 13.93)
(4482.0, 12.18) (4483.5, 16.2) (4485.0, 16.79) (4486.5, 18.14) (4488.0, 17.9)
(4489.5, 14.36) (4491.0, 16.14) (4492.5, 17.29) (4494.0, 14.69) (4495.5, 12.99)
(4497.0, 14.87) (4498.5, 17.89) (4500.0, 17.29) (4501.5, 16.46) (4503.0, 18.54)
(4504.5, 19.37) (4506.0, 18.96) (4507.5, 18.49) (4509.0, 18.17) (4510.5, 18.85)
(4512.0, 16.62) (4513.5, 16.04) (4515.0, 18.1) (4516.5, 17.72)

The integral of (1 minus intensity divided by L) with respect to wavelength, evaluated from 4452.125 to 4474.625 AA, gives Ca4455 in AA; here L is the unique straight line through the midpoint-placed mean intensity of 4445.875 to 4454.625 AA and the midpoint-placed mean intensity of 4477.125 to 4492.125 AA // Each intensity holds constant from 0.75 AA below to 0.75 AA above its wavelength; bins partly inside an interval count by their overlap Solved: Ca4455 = 2.8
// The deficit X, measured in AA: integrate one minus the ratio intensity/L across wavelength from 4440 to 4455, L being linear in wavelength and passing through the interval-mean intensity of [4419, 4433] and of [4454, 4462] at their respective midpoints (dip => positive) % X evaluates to -4.1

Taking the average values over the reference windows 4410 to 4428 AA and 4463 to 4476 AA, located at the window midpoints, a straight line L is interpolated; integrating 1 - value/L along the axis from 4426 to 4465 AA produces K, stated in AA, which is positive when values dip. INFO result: 4.2 AA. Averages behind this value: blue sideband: 13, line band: 12.8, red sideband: 15.7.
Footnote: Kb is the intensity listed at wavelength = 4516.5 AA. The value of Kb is 17.72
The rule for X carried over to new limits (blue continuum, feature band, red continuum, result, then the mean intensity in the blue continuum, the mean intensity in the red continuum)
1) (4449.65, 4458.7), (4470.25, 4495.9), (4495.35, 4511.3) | -1.90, 11.5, 17.6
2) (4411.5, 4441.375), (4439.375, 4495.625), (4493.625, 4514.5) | 1.83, 12.9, 17.1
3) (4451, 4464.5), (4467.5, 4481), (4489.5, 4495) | -2.85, 11.5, 15.7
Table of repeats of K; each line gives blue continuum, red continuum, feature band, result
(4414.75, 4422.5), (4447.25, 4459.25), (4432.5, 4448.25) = -0.86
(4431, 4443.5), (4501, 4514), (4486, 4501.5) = 0.77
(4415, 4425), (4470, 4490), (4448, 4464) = 3.29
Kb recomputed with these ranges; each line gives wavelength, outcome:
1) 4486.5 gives 18.14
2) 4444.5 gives 15.33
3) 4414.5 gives 9.847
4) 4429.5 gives 13.28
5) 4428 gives 12.42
